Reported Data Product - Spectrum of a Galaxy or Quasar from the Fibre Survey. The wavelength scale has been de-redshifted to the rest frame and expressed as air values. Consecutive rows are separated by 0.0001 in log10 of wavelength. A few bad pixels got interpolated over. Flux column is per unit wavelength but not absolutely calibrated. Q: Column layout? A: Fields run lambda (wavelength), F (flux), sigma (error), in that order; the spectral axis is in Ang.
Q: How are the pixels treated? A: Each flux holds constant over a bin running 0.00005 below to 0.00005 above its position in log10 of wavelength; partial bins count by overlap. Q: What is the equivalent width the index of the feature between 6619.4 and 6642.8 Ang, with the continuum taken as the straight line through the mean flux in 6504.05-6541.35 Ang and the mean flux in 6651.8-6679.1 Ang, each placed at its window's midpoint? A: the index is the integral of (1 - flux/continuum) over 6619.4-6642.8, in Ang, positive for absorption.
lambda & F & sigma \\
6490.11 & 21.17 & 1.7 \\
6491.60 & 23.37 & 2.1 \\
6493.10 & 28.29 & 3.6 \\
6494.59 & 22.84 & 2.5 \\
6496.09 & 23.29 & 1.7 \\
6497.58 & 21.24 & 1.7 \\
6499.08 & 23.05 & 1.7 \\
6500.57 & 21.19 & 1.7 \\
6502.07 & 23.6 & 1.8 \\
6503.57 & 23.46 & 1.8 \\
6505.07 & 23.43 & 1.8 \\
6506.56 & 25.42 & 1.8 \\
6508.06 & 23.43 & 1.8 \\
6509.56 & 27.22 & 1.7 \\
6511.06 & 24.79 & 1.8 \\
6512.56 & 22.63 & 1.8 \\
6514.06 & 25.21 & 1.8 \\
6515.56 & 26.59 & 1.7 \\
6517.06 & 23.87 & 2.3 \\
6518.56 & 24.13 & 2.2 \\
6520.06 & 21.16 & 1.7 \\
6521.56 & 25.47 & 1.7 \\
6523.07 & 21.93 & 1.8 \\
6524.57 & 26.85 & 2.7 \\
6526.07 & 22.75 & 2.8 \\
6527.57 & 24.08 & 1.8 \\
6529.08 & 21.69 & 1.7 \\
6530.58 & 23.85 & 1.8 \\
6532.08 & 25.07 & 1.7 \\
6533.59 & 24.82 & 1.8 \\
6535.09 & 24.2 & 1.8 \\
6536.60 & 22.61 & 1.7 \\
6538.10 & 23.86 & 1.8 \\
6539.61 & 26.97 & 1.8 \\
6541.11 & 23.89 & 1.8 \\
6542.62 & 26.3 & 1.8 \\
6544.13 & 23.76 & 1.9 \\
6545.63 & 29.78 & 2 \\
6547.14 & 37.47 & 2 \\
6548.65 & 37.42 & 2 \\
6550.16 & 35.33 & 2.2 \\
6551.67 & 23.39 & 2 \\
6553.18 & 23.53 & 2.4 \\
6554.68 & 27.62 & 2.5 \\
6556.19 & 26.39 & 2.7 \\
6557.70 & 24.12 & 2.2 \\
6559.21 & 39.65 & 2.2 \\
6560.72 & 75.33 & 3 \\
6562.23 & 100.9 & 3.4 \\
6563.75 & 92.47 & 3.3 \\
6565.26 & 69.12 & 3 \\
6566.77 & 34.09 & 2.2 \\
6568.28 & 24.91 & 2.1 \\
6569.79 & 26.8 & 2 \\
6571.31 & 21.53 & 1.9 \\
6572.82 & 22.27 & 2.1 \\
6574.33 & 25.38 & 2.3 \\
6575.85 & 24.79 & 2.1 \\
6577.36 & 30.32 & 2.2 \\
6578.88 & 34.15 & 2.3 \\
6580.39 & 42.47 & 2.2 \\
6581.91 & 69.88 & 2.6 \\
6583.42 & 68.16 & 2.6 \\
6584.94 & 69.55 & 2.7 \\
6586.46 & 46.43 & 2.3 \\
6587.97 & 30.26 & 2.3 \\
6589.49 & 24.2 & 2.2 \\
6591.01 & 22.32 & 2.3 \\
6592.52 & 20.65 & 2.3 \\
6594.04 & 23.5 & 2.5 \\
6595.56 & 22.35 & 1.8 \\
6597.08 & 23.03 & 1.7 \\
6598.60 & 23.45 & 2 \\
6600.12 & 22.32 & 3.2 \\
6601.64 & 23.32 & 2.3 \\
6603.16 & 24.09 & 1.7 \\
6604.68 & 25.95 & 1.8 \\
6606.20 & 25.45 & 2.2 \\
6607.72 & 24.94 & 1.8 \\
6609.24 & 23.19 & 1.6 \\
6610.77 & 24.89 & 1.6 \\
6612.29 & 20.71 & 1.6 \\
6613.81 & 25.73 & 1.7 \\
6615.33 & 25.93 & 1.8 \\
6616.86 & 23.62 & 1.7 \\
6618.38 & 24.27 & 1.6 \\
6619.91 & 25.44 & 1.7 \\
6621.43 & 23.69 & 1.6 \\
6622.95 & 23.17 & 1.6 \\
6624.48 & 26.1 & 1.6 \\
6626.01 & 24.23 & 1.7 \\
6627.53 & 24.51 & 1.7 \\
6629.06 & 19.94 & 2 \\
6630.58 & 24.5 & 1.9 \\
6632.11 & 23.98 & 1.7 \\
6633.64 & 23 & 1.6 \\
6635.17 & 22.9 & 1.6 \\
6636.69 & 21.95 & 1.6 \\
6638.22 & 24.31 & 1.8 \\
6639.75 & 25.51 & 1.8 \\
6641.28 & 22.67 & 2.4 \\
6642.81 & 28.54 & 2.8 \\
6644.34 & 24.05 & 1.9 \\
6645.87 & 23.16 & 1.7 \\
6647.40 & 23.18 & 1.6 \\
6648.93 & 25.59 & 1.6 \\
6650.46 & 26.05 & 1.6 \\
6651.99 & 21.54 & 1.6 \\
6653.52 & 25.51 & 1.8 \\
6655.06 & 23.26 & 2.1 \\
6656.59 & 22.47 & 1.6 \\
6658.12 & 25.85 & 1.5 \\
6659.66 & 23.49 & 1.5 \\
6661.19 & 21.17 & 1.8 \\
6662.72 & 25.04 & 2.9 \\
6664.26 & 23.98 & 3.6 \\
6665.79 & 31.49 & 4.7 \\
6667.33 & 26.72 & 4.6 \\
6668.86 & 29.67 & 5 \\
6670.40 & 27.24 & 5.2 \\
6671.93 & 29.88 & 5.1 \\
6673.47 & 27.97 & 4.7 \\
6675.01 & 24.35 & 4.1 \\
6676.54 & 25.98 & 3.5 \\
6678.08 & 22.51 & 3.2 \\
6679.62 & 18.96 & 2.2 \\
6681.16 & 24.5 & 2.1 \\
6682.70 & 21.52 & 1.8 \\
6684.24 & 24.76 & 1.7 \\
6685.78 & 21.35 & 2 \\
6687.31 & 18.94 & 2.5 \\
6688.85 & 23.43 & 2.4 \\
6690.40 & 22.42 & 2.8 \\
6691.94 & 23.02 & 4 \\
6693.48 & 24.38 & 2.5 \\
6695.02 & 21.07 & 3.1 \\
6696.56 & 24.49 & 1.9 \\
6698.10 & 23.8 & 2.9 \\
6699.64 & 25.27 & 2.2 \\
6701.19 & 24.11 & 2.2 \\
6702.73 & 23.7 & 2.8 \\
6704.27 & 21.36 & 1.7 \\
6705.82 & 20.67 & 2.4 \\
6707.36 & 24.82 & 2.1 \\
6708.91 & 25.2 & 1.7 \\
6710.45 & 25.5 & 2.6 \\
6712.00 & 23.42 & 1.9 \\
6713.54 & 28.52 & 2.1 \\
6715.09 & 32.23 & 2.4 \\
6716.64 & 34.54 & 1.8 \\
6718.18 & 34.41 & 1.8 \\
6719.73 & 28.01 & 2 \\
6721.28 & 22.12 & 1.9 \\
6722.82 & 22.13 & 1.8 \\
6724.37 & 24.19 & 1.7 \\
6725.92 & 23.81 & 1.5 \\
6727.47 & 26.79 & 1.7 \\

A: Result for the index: 1.2 Ang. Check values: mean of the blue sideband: 24.2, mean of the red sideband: 25.5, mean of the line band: 23.9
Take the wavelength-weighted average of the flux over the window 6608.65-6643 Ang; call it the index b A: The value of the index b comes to 24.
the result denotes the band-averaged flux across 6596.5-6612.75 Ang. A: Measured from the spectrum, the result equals 23.8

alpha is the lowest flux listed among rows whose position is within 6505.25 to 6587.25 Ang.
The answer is 21.16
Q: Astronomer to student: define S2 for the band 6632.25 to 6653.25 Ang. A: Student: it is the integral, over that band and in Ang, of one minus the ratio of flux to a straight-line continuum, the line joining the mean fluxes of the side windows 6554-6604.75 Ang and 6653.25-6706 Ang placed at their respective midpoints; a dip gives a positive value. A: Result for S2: 3.66 Ang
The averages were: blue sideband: 37.9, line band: 24.1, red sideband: 24.1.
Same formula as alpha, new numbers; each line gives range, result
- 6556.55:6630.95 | 19.94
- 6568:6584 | 21.53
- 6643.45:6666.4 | 21.17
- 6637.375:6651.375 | 22.67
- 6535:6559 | 22.61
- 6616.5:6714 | 18.94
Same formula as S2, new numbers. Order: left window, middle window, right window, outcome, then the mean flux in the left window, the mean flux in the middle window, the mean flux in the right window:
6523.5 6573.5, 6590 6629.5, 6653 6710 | 7.43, 33.7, 23.8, 24.2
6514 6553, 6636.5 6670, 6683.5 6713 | -1.22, 25.8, 24.9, 23.3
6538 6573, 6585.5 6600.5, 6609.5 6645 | 2.09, 37.9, 26.5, 24.1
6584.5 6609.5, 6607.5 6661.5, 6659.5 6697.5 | 4.26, 27.5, 24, 24.3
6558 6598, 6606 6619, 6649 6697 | 4.04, 41.4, 24.3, 24.3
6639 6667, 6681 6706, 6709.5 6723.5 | 3.58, 24.6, 22.9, 27.9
